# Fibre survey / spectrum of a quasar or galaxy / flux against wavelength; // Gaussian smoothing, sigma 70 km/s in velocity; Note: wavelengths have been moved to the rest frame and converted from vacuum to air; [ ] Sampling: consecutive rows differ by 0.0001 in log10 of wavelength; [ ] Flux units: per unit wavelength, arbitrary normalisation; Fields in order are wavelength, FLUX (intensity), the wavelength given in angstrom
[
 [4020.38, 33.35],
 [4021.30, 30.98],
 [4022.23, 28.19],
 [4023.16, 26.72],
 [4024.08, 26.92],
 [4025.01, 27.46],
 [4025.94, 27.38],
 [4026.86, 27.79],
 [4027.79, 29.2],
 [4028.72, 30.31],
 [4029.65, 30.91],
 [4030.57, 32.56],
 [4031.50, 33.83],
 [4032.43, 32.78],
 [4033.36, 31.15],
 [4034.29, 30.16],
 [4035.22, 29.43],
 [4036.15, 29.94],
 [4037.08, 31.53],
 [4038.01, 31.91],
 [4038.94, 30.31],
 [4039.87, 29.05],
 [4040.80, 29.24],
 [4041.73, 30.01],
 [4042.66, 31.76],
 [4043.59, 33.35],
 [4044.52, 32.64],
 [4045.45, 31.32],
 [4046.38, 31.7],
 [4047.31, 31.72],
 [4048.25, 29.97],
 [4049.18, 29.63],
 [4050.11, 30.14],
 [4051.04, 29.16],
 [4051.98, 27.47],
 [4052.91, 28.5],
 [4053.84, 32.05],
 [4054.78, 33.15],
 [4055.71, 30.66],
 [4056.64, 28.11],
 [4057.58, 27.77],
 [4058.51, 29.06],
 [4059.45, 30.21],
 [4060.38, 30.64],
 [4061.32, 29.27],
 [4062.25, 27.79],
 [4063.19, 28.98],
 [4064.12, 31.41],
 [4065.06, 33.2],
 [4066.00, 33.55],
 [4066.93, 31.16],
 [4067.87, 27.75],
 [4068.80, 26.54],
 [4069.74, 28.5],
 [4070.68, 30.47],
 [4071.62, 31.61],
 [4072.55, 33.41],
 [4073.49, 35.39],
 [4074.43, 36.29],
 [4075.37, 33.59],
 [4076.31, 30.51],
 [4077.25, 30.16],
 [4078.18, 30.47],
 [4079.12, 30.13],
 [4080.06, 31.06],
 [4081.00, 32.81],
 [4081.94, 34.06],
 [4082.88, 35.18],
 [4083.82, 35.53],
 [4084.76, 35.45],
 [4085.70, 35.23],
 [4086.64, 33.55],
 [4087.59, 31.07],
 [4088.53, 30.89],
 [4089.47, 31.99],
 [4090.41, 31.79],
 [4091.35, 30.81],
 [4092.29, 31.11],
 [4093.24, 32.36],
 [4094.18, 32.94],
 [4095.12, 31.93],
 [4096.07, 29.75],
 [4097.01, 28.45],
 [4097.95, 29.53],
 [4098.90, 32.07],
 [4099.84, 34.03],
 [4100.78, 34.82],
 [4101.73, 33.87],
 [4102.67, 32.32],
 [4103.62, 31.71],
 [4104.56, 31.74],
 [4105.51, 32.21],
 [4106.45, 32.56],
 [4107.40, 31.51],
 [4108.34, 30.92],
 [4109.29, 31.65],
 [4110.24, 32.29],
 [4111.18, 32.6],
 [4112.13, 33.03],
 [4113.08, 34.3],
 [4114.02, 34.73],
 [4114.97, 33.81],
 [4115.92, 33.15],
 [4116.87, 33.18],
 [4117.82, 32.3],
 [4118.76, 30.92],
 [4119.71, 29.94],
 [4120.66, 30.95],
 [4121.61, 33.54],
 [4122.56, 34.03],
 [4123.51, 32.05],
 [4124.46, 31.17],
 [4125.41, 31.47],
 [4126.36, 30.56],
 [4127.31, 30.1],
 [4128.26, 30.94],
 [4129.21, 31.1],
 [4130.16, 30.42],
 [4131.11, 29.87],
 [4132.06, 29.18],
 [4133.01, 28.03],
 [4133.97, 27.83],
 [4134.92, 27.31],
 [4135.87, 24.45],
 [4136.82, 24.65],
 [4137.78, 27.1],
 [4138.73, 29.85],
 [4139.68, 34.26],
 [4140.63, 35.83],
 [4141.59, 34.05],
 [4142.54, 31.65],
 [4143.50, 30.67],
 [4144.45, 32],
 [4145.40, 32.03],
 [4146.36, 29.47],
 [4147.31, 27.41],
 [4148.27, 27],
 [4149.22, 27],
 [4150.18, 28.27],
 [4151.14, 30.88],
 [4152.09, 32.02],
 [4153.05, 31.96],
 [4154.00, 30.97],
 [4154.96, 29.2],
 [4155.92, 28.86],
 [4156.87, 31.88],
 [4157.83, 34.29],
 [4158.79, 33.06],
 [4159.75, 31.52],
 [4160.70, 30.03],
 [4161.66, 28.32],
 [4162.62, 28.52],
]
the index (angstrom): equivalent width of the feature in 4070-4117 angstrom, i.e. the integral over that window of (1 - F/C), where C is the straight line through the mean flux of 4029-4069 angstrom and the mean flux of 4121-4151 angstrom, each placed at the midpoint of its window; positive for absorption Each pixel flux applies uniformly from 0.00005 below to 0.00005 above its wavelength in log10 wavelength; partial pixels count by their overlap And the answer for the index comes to -3.3 angstrom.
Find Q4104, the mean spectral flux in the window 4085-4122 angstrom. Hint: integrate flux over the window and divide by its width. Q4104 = 32.2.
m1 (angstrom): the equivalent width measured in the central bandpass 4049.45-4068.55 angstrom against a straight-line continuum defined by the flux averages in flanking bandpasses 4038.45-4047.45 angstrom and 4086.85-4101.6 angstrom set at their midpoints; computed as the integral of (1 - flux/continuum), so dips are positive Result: 0.8 angstrom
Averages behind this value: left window 31.1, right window 31.6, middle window 30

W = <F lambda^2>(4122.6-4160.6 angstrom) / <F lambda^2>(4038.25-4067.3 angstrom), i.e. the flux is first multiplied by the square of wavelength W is 1.0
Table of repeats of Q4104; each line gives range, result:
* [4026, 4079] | 30.7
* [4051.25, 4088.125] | 31.3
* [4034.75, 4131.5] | 31.5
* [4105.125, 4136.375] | 31.3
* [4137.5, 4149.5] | 30.8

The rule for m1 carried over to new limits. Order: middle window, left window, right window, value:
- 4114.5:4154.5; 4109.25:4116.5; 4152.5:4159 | 2.2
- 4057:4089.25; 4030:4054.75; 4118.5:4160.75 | -0.9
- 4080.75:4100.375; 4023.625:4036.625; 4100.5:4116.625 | -0.2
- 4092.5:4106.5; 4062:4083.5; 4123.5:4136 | -0.6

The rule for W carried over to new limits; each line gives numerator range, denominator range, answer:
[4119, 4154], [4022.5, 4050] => 1.05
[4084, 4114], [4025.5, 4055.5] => 1.08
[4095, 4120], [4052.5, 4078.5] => 1.07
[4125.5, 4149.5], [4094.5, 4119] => 0.94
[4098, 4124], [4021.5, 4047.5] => 1.11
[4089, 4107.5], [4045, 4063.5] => 1.09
